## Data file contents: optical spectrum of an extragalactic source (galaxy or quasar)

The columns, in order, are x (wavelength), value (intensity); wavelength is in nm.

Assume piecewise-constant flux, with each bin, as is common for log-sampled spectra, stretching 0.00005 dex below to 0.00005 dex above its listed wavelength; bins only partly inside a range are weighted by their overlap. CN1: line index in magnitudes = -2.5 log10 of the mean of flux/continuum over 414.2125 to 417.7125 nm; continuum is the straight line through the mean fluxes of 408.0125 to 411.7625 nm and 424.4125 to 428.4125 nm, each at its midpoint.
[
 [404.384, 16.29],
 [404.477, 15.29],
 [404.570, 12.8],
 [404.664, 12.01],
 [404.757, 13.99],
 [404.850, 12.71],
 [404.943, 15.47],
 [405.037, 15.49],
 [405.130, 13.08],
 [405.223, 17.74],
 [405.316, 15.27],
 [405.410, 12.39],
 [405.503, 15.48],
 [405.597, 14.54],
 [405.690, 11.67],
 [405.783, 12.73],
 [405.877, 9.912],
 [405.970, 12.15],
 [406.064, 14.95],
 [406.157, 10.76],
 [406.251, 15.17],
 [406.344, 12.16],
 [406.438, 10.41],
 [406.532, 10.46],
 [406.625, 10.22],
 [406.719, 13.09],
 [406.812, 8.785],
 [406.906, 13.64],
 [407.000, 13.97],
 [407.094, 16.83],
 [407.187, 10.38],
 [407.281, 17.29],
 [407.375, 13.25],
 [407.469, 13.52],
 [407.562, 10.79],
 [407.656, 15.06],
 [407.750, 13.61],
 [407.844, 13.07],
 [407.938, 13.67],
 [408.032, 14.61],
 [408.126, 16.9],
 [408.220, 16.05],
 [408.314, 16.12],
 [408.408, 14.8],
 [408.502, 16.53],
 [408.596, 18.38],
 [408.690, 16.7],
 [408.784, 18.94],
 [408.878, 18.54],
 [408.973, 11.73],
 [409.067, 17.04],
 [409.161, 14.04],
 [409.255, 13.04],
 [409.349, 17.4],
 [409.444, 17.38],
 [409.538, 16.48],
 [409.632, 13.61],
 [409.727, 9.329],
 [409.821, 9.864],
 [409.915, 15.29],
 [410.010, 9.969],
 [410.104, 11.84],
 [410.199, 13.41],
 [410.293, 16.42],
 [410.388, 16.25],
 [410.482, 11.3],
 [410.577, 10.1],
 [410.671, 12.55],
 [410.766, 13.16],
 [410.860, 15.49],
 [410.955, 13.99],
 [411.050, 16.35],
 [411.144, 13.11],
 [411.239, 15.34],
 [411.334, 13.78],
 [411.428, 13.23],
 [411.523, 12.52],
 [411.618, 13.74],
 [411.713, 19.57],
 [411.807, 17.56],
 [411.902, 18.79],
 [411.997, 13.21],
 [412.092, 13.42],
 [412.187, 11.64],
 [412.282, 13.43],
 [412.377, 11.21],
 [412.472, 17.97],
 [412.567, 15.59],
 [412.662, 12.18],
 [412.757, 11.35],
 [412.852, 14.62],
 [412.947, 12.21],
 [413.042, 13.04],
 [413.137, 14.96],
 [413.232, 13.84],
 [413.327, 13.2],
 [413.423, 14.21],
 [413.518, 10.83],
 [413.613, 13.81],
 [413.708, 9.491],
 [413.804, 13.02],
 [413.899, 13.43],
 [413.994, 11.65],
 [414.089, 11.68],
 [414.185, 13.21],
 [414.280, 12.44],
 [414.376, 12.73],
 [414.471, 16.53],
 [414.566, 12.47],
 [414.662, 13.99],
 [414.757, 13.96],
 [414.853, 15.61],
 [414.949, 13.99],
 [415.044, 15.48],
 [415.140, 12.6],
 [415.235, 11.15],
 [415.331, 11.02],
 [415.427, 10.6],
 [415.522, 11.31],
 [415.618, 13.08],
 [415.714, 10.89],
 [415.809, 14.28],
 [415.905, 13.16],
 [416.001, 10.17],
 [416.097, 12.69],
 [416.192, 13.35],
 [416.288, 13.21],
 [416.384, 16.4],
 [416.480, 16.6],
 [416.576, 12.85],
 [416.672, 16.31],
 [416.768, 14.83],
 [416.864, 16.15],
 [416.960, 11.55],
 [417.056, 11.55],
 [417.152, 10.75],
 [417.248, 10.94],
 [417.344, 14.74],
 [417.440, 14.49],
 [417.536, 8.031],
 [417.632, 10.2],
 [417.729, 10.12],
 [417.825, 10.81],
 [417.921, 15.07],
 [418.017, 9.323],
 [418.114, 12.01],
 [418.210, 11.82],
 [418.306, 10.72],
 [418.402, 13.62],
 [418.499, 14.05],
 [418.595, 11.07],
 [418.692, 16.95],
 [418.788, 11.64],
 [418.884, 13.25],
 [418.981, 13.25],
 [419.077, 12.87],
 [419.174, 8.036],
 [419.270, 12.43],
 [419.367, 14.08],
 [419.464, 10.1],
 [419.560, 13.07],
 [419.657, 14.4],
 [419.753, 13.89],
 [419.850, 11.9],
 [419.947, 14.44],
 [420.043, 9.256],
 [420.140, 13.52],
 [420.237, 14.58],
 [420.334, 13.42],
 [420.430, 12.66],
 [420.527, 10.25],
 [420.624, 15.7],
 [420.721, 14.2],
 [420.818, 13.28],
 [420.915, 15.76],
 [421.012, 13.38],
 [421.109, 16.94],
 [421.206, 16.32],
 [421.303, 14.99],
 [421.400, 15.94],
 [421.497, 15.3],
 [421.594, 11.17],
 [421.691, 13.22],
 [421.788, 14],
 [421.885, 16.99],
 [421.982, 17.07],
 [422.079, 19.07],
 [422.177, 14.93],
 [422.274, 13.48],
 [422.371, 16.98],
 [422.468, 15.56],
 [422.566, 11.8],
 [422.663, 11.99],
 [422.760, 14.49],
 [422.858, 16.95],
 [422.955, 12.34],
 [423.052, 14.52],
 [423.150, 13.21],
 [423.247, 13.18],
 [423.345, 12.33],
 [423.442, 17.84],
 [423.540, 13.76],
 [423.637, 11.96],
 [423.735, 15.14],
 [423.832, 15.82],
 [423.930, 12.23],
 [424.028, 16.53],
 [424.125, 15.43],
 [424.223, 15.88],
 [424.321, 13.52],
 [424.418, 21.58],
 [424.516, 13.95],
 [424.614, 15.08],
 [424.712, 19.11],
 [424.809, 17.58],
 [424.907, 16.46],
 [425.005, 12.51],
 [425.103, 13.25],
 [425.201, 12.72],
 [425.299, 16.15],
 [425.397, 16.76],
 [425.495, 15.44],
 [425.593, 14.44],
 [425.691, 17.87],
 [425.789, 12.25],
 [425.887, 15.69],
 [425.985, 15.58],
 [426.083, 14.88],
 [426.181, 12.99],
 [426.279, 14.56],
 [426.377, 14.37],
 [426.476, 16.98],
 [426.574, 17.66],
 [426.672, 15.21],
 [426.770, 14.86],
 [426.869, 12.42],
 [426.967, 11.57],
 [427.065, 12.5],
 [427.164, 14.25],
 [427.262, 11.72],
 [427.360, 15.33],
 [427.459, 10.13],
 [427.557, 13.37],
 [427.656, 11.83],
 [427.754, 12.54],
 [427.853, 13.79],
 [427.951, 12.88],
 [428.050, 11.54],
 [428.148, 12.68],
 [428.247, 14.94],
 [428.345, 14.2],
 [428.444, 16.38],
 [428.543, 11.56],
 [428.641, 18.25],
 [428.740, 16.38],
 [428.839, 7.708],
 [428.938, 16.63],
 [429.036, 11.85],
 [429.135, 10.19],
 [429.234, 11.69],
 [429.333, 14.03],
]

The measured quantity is 0.119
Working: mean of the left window 14.6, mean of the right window 14.4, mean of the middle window 13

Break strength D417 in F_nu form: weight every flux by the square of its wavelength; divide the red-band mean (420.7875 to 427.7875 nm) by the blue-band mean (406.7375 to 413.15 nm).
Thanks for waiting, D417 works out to 1.10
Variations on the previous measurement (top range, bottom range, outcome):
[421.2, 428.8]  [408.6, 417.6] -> 1.13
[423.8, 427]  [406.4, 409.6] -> 1.14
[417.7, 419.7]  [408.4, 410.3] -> 0.87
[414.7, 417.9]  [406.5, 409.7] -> 0.92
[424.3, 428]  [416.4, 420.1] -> 1.20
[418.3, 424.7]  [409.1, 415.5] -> 1.09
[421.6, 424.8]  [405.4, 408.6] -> 1.20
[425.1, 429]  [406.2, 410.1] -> 1.10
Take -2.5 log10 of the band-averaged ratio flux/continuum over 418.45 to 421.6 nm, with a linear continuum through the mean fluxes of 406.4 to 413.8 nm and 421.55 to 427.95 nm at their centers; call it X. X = 0.08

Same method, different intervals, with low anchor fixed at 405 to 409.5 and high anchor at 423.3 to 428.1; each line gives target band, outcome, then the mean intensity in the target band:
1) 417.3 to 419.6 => 0.184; 12.1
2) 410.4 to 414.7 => 0.051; 13.6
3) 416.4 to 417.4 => 0.049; 13.7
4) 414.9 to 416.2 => 0.158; 12.4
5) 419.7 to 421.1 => 0.080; 13.4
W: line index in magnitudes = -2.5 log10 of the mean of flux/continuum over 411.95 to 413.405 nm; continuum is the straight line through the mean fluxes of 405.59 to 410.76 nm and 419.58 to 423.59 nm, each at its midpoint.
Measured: 0.04 mag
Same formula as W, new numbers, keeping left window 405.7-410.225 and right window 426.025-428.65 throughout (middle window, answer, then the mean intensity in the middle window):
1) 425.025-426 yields -0.09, 14.9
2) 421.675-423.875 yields -0.07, 14.7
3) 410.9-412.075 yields -0.09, 15.1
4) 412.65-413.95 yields 0.07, 12.9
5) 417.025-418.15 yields 0.20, 11.5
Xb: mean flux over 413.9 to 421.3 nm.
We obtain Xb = 13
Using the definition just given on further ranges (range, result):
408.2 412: 14.7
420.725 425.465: 15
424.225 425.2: 15.7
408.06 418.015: 13.7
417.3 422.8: 13.4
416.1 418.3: 12.7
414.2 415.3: 13.7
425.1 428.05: 14.1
